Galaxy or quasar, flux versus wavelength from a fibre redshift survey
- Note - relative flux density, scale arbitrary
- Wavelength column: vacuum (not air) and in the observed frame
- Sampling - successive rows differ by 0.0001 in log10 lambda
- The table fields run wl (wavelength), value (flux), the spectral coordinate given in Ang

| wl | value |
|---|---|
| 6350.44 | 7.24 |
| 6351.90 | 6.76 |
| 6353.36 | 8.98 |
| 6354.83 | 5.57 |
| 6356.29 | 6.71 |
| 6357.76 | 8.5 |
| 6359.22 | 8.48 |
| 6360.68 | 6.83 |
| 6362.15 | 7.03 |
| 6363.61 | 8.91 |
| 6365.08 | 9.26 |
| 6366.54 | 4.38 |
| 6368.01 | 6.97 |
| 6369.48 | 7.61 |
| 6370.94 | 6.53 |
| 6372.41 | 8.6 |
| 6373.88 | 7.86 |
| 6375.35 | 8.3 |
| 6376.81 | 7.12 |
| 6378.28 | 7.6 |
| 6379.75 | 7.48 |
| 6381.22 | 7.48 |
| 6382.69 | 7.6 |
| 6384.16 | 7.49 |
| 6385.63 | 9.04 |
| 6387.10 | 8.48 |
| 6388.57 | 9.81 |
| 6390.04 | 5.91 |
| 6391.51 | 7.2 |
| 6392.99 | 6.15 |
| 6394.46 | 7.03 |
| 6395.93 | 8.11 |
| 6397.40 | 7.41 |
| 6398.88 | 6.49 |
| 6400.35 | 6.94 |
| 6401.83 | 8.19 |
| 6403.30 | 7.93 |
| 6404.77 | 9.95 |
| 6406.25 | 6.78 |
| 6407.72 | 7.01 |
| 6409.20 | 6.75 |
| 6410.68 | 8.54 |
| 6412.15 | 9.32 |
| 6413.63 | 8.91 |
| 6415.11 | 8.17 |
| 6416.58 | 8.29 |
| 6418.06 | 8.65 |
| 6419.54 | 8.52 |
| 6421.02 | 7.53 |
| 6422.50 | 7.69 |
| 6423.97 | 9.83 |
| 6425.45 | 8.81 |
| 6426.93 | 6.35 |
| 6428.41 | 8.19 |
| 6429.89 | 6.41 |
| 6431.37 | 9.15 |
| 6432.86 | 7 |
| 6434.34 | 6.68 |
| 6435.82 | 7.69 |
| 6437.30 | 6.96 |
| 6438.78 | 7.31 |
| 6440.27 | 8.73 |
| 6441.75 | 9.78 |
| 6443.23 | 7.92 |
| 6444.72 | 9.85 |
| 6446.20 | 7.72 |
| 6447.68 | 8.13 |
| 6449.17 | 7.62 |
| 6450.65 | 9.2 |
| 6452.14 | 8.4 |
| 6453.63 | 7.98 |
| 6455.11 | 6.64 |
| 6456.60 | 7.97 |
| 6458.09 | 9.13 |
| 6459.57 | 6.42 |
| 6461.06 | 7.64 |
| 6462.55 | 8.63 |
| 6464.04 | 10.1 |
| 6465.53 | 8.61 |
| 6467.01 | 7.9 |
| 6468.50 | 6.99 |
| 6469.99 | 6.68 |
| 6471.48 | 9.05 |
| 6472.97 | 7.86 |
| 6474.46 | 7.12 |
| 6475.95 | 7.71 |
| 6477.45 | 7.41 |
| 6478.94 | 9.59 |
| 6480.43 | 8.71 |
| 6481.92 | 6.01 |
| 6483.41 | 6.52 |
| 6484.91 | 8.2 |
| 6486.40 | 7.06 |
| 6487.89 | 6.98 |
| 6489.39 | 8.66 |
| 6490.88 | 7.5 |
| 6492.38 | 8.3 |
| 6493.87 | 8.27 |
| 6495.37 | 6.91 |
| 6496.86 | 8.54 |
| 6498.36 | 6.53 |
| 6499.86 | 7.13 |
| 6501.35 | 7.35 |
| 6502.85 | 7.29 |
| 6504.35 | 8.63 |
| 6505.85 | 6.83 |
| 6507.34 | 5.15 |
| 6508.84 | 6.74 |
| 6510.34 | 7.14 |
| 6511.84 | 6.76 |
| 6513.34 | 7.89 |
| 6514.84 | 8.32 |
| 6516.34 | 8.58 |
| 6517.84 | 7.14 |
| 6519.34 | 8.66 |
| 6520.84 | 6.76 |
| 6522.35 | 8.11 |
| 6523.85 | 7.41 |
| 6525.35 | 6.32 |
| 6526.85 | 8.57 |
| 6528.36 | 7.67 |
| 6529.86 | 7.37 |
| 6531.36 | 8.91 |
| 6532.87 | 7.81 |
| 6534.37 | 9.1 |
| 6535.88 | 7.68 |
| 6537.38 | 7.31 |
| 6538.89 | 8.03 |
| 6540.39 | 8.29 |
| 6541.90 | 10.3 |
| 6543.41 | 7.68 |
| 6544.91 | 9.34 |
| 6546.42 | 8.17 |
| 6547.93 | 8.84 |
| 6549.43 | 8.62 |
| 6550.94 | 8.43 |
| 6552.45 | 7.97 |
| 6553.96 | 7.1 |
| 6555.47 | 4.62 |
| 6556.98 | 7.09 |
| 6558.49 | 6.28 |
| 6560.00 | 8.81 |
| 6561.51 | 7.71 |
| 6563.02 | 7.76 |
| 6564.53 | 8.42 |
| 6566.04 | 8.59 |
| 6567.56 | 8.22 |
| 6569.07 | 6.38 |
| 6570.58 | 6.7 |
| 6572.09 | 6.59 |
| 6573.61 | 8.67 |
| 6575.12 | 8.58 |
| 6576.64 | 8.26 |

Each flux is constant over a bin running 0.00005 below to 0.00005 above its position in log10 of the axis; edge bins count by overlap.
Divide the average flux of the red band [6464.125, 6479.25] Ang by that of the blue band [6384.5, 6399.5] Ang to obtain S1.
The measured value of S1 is 1.0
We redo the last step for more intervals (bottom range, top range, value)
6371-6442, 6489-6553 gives 1.00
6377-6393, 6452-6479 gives 1.03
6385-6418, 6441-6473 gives 1.04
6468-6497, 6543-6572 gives 1.00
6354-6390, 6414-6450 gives 1.06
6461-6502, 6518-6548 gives 1.04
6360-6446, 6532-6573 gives 1.01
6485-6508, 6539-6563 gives 1.07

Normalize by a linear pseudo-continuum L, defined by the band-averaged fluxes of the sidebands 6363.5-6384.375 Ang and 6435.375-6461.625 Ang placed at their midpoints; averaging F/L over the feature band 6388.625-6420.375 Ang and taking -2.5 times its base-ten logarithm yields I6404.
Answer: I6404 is 0.00 mag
